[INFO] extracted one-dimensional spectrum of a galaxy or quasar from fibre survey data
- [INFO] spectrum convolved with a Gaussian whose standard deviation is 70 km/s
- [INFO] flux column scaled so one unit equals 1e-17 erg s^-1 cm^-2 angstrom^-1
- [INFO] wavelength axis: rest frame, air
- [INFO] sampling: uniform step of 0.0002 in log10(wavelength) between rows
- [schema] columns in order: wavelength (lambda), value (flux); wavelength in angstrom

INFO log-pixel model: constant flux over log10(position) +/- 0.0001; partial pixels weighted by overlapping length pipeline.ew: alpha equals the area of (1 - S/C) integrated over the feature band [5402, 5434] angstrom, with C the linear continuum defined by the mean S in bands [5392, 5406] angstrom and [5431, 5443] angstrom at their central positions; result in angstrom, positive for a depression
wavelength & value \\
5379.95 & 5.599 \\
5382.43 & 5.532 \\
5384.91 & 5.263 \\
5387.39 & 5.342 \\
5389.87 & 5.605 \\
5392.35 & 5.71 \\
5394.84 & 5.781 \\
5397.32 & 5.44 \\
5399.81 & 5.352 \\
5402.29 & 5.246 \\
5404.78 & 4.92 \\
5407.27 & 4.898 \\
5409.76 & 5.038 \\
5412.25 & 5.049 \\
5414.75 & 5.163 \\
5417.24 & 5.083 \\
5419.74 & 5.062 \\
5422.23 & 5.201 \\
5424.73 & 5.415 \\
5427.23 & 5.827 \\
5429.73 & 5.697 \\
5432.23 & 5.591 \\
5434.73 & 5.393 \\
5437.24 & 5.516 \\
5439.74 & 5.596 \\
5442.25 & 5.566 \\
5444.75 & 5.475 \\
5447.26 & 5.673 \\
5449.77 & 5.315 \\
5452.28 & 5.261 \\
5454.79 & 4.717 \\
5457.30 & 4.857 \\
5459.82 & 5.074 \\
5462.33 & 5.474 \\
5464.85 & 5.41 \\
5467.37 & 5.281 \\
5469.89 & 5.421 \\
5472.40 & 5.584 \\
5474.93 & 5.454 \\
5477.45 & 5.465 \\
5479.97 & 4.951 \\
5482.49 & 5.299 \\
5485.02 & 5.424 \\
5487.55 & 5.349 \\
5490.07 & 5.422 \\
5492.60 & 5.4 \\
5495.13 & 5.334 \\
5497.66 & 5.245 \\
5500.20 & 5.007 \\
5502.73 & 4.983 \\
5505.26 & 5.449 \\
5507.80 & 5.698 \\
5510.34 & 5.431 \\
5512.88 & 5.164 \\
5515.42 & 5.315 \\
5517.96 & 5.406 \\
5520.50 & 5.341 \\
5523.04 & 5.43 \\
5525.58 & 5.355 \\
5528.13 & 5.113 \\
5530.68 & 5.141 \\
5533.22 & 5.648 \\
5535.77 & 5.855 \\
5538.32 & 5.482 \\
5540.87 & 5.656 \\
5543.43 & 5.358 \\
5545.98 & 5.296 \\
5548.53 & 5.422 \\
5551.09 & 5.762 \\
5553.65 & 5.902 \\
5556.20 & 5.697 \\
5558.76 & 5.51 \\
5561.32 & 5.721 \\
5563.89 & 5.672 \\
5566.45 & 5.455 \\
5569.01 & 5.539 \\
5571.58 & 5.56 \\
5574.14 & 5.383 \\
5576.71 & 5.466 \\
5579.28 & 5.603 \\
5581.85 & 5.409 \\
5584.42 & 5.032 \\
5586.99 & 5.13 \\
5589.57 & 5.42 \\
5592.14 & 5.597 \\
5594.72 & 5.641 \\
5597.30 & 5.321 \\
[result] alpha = 1.2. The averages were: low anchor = 5.39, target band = 5.25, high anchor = 5.53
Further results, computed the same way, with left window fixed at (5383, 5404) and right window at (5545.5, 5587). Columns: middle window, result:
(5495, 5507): 0.62 angstrom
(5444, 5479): 1.08 angstrom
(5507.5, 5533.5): 0.75 angstrom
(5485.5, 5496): 0.21 angstrom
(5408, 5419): 0.79 angstrom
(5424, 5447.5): -0.43 angstrom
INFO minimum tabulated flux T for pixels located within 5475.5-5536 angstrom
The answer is 4.951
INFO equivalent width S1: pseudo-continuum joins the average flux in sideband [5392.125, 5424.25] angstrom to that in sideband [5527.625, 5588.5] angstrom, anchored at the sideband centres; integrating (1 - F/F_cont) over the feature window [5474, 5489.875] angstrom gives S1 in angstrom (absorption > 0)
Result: 0.1 angstrom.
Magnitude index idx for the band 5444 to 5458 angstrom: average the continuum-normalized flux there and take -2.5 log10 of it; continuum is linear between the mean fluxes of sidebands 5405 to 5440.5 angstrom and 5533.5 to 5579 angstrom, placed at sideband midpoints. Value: 0.03 mag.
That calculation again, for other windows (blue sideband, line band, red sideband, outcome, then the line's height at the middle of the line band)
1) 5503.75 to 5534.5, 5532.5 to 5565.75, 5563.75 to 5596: -0.04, 5.41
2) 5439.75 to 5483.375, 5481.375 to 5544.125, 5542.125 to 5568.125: 0.02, 5.46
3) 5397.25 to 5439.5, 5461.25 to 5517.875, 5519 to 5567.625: 0.02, 5.42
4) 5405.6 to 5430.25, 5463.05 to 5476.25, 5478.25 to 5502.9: -0.04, 5.25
